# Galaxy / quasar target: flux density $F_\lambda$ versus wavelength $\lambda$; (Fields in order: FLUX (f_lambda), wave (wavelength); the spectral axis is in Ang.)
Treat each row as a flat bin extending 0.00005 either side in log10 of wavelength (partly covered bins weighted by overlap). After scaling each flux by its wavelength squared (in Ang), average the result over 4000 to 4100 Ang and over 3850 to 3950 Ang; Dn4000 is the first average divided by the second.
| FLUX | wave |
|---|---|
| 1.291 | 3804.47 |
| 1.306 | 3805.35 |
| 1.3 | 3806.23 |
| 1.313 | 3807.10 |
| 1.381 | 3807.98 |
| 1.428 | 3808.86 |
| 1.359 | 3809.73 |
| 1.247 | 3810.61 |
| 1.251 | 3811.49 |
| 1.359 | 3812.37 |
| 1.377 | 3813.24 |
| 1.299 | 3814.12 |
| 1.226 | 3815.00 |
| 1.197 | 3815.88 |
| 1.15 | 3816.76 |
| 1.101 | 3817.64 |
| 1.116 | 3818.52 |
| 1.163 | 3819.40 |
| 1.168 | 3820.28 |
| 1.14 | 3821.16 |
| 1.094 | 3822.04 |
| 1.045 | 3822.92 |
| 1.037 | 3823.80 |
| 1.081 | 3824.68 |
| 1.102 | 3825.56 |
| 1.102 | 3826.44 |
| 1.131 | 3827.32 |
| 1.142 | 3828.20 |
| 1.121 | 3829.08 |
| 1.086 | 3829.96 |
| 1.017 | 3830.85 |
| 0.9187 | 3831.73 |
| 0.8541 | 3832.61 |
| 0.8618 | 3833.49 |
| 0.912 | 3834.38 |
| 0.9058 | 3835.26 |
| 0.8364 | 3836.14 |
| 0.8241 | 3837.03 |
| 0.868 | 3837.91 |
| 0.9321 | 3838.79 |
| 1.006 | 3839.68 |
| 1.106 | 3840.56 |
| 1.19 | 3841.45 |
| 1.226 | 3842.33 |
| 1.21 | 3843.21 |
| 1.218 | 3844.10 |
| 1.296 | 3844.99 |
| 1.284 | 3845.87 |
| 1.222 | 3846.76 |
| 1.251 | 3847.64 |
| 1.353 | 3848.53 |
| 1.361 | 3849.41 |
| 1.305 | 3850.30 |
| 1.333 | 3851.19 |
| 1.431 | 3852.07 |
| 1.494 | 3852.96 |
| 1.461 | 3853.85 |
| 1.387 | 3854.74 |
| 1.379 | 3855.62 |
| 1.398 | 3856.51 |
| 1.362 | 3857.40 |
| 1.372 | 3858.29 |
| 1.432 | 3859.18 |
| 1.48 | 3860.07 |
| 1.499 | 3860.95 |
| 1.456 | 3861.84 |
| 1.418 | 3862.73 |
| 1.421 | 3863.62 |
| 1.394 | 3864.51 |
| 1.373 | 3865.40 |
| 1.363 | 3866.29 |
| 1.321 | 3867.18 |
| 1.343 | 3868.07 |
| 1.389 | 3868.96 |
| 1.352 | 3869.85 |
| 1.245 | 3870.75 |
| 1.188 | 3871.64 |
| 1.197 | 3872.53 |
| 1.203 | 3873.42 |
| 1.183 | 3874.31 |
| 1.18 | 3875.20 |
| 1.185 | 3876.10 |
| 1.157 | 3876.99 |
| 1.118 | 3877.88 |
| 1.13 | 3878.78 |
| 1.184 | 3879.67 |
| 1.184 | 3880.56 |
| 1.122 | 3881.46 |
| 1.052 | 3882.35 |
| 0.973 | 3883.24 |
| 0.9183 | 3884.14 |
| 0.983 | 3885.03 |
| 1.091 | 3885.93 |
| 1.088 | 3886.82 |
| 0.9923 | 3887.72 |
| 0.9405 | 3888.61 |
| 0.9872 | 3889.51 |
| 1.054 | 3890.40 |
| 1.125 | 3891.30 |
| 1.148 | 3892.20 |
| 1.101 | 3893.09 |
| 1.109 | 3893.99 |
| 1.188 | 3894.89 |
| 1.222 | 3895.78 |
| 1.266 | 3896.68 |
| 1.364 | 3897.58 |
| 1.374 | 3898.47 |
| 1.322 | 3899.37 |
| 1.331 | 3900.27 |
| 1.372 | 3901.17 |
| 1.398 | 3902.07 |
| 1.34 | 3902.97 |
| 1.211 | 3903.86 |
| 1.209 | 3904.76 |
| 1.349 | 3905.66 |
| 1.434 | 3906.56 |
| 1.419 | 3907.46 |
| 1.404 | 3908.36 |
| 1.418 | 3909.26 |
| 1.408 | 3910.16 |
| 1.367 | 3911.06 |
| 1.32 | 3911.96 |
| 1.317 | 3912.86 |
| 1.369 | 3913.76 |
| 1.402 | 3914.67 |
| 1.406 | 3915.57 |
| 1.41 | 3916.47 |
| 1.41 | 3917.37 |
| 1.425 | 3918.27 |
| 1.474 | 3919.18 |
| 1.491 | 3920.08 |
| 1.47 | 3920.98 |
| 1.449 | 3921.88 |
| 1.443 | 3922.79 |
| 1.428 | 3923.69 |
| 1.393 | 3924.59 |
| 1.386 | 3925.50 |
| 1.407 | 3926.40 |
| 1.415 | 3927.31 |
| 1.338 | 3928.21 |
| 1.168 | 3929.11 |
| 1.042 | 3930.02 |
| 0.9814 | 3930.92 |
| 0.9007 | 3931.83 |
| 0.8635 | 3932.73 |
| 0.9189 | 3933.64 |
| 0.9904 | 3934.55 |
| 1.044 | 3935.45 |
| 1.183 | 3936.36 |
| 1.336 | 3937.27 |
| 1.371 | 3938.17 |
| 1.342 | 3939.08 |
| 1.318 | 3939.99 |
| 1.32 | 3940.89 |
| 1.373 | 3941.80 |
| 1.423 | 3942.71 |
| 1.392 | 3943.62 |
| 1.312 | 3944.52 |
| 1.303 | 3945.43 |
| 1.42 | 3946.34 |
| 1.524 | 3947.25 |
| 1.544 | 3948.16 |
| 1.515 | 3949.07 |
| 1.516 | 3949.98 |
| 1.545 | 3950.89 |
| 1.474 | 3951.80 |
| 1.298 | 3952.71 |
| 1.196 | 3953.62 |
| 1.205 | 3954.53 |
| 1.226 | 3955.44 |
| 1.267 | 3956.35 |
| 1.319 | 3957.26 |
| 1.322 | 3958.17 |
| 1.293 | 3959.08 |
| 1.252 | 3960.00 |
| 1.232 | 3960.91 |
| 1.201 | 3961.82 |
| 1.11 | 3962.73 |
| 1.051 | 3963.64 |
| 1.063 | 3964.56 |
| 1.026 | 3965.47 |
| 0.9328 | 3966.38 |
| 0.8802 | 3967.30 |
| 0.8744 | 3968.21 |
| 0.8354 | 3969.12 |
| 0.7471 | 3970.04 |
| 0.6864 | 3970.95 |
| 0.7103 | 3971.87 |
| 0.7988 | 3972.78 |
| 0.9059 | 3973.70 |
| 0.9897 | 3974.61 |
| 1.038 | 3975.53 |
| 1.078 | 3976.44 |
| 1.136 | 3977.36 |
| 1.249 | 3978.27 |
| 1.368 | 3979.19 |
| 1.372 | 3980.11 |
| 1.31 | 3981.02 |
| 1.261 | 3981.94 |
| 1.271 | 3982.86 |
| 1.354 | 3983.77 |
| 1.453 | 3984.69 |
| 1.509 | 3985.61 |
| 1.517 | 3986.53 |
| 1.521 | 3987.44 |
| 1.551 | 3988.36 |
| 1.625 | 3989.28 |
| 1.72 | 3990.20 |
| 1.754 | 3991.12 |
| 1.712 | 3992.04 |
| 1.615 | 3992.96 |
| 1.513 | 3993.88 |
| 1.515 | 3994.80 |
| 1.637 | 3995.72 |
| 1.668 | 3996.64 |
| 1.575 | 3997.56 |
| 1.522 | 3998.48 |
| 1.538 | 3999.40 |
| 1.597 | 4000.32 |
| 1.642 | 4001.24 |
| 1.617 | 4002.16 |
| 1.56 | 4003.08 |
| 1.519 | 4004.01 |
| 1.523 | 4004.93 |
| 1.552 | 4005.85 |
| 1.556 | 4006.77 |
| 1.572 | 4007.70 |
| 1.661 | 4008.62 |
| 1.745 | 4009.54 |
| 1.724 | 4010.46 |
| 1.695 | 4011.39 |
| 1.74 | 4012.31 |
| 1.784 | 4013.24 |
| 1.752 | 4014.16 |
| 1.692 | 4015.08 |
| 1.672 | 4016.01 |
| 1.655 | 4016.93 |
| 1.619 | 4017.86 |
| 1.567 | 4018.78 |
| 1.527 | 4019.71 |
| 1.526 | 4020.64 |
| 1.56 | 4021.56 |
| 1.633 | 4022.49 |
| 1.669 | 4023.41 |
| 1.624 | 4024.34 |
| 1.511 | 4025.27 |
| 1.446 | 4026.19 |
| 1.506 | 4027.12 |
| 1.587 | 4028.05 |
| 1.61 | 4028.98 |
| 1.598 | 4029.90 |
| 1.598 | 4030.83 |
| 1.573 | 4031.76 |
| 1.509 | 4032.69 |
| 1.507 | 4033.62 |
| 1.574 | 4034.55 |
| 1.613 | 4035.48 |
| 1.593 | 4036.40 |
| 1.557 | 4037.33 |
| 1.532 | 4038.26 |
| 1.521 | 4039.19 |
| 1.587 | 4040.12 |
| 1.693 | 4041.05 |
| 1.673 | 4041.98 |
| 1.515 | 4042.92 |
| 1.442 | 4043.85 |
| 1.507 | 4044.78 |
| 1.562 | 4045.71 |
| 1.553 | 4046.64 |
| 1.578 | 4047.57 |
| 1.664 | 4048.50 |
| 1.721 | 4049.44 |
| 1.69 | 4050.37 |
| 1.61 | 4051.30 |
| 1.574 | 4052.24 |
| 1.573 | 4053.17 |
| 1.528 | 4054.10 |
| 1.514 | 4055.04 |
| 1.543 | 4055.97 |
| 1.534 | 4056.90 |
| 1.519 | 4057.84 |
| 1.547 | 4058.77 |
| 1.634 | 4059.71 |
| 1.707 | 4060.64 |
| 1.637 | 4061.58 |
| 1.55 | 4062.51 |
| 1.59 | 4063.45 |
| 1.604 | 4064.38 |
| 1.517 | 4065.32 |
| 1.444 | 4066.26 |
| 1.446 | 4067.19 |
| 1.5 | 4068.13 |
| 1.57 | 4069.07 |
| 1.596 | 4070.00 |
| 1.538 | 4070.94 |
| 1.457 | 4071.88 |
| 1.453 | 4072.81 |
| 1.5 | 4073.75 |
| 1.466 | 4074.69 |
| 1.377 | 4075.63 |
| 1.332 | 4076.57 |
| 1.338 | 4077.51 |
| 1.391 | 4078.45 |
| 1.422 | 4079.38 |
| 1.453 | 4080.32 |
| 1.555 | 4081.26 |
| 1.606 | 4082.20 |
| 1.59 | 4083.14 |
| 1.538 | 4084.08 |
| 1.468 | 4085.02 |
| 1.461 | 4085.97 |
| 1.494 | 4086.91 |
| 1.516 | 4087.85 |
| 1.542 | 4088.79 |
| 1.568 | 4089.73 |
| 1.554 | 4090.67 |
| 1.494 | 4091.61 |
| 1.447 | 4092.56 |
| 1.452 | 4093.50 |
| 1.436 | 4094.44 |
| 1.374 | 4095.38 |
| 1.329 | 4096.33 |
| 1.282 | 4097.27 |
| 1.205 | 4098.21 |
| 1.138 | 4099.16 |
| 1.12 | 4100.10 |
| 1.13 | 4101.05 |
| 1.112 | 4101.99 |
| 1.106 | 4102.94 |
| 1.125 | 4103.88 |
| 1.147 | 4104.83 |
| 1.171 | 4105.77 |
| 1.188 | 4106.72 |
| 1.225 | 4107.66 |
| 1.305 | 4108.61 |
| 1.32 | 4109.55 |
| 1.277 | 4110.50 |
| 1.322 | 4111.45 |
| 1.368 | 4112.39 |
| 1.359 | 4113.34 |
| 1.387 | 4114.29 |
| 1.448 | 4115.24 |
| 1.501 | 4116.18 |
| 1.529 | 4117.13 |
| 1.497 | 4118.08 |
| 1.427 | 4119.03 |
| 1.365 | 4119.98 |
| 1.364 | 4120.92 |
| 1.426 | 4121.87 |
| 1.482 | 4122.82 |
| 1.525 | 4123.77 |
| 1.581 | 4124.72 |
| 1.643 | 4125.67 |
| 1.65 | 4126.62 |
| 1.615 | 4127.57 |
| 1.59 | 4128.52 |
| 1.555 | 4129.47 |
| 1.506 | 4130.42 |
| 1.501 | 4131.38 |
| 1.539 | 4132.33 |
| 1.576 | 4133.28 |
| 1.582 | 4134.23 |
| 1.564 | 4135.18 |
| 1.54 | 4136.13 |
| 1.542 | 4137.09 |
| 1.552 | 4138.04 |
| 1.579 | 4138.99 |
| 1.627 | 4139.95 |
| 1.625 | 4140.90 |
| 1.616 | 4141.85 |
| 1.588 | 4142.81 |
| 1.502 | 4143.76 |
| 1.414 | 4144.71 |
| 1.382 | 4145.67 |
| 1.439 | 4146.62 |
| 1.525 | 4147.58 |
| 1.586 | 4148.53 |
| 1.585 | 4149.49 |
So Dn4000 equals 1.3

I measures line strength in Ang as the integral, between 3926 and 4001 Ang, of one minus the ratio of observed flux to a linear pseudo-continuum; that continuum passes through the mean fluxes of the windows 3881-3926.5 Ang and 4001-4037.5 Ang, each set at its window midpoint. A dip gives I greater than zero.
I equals 8.8 Ang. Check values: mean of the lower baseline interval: 1.28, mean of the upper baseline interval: 1.6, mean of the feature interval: 1.28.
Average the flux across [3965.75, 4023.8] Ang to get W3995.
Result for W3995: 1.43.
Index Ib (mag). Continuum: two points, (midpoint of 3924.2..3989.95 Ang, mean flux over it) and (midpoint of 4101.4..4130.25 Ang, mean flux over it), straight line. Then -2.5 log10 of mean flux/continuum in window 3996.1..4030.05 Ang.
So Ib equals -0.247 mag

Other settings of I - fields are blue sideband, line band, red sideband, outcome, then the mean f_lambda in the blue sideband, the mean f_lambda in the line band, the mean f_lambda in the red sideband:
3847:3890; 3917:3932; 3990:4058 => 0.4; 1.26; 1.34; 1.6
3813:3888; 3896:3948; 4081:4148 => -2.7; 1.19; 1.32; 1.44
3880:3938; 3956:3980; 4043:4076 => 5.4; 1.24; 1.06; 1.55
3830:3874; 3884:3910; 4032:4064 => 1.9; 1.24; 1.22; 1.58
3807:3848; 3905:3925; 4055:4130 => -2.9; 1.13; 1.41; 1.44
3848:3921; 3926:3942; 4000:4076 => 2.3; 1.29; 1.18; 1.58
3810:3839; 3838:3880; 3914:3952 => -4.7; 1.08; 1.29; 1.33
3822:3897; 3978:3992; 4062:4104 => -1.5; 1.18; 1.47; 1.43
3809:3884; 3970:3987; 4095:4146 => 2.0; 1.2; 1.16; 1.42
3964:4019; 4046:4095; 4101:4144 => -3.4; 1.4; 1.53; 1.44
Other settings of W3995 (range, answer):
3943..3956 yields 1.39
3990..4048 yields 1.6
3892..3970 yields 1.28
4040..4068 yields 1.57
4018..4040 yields 1.56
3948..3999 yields 1.28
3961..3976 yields 0.936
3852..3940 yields 1.27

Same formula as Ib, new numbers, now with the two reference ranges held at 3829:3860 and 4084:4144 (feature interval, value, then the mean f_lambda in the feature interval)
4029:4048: -0.15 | 1.57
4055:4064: -0.15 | 1.58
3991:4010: -0.20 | 1.6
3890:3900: 0.02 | 1.21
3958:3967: 0.14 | 1.14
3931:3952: -0.02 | 1.29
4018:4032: -0.17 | 1.57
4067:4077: -0.06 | 1.48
